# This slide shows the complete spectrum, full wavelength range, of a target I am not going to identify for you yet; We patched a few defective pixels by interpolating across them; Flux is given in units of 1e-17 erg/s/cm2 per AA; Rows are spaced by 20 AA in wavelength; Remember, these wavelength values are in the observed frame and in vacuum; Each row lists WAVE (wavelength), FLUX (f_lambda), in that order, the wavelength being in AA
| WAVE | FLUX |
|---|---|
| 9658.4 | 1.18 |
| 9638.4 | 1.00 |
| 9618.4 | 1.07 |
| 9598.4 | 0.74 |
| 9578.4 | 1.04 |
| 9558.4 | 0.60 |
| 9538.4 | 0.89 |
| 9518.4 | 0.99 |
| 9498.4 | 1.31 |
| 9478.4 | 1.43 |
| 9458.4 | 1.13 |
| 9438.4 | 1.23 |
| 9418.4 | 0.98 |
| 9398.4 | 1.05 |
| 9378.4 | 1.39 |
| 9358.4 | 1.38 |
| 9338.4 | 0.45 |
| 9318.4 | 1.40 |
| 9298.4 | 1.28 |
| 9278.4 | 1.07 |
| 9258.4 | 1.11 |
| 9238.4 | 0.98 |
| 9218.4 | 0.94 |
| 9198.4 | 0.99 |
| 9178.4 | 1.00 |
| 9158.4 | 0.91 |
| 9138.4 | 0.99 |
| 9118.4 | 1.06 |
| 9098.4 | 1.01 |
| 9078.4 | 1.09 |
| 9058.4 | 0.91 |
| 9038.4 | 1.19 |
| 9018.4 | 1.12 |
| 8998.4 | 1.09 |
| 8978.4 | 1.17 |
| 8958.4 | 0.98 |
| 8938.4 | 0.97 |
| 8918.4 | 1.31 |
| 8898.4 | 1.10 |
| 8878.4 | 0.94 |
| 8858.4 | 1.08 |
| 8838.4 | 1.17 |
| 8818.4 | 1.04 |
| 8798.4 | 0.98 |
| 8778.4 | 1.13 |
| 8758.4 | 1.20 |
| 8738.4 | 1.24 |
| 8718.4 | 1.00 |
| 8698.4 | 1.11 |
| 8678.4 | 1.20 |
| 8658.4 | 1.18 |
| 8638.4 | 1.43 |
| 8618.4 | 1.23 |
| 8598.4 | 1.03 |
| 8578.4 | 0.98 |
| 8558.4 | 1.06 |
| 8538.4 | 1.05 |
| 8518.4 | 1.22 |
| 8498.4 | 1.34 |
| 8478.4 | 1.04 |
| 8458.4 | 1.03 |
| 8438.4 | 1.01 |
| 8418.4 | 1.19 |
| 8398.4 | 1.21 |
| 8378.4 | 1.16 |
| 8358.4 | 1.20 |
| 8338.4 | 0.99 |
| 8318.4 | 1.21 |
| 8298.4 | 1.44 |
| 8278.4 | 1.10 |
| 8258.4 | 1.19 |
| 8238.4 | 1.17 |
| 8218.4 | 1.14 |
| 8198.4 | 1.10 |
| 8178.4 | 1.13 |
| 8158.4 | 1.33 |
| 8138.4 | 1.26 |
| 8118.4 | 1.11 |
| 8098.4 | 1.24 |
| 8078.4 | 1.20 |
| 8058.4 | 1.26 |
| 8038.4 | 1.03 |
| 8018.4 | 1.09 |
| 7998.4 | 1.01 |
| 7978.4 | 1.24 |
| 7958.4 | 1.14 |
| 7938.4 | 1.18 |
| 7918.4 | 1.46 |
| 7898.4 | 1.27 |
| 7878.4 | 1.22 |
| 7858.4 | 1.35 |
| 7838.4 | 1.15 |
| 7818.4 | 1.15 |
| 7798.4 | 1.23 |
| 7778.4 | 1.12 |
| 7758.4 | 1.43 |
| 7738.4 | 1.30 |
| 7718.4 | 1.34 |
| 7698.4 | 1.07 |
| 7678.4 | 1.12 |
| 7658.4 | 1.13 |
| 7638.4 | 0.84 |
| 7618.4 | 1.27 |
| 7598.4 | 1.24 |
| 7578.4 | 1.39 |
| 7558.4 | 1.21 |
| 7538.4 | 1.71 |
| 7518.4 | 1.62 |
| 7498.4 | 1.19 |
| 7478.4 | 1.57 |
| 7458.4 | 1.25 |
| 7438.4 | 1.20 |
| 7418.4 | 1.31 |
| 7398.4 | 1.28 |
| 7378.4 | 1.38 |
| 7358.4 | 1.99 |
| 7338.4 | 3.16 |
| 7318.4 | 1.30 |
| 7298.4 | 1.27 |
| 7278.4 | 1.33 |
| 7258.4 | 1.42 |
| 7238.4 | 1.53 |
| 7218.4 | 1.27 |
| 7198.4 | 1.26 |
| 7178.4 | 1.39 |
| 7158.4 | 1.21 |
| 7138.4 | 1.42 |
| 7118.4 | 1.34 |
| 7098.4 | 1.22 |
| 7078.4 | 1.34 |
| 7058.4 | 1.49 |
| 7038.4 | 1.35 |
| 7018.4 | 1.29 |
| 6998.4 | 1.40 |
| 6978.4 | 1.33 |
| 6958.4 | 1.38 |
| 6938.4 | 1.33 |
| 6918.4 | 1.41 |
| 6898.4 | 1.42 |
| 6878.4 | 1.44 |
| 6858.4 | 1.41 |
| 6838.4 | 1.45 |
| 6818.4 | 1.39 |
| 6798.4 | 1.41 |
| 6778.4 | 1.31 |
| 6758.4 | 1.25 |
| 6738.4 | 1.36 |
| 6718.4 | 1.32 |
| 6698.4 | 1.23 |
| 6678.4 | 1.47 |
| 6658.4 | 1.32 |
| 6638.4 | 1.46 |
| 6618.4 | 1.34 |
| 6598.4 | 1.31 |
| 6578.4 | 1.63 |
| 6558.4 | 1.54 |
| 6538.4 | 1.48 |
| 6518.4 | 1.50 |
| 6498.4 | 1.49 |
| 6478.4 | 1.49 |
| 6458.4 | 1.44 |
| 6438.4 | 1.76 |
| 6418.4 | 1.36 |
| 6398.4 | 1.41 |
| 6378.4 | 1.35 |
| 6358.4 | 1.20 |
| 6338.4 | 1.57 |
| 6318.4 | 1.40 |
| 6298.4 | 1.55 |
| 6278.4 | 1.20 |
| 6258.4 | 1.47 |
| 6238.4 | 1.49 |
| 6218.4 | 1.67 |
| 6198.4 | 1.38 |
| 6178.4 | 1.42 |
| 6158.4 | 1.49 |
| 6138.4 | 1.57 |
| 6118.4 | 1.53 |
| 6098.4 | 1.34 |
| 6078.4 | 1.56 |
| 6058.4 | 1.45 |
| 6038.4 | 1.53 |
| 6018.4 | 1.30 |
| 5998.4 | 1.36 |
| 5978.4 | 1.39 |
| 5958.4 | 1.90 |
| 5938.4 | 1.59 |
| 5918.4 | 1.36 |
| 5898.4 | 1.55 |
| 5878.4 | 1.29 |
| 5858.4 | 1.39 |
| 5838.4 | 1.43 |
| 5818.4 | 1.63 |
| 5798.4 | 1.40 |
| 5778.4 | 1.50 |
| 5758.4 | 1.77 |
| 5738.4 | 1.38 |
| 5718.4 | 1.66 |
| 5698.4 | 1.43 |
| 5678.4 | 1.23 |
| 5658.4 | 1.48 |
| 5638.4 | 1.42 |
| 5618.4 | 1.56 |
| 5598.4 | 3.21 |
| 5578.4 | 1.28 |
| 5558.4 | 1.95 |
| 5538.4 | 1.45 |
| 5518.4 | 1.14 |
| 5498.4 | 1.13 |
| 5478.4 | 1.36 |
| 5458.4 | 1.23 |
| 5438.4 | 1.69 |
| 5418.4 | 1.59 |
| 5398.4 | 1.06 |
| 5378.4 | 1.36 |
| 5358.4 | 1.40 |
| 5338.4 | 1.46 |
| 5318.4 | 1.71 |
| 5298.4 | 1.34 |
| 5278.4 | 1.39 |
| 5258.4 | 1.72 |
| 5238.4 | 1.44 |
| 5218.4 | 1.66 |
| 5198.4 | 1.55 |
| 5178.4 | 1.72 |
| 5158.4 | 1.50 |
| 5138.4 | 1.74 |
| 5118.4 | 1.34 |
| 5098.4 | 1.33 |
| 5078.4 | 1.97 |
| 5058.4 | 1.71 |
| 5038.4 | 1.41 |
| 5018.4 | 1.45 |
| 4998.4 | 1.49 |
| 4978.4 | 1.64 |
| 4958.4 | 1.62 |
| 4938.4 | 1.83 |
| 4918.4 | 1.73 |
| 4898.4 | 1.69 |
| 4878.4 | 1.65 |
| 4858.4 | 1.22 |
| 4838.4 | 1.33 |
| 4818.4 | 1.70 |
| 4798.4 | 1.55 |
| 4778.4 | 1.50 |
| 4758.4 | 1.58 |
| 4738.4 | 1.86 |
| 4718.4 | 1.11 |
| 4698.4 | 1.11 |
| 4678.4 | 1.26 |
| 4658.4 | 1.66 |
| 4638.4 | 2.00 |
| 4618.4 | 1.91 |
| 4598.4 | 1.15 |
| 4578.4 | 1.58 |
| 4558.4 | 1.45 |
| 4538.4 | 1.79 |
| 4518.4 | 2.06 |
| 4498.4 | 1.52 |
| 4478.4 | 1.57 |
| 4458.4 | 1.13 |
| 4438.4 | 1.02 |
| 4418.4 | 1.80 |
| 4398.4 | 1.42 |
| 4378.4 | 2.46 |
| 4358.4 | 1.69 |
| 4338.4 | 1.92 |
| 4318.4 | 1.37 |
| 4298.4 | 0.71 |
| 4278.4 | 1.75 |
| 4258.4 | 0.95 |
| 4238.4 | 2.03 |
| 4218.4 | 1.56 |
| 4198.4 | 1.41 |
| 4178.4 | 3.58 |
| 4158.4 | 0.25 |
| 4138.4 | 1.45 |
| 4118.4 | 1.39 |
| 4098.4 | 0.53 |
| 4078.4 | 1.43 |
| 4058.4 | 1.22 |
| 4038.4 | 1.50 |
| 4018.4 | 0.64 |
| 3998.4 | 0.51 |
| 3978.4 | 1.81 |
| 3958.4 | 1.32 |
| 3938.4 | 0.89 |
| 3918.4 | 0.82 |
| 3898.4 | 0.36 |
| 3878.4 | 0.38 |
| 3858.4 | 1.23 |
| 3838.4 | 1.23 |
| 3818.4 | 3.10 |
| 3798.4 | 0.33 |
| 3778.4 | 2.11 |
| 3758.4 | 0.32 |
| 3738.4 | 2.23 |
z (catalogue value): 0.119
